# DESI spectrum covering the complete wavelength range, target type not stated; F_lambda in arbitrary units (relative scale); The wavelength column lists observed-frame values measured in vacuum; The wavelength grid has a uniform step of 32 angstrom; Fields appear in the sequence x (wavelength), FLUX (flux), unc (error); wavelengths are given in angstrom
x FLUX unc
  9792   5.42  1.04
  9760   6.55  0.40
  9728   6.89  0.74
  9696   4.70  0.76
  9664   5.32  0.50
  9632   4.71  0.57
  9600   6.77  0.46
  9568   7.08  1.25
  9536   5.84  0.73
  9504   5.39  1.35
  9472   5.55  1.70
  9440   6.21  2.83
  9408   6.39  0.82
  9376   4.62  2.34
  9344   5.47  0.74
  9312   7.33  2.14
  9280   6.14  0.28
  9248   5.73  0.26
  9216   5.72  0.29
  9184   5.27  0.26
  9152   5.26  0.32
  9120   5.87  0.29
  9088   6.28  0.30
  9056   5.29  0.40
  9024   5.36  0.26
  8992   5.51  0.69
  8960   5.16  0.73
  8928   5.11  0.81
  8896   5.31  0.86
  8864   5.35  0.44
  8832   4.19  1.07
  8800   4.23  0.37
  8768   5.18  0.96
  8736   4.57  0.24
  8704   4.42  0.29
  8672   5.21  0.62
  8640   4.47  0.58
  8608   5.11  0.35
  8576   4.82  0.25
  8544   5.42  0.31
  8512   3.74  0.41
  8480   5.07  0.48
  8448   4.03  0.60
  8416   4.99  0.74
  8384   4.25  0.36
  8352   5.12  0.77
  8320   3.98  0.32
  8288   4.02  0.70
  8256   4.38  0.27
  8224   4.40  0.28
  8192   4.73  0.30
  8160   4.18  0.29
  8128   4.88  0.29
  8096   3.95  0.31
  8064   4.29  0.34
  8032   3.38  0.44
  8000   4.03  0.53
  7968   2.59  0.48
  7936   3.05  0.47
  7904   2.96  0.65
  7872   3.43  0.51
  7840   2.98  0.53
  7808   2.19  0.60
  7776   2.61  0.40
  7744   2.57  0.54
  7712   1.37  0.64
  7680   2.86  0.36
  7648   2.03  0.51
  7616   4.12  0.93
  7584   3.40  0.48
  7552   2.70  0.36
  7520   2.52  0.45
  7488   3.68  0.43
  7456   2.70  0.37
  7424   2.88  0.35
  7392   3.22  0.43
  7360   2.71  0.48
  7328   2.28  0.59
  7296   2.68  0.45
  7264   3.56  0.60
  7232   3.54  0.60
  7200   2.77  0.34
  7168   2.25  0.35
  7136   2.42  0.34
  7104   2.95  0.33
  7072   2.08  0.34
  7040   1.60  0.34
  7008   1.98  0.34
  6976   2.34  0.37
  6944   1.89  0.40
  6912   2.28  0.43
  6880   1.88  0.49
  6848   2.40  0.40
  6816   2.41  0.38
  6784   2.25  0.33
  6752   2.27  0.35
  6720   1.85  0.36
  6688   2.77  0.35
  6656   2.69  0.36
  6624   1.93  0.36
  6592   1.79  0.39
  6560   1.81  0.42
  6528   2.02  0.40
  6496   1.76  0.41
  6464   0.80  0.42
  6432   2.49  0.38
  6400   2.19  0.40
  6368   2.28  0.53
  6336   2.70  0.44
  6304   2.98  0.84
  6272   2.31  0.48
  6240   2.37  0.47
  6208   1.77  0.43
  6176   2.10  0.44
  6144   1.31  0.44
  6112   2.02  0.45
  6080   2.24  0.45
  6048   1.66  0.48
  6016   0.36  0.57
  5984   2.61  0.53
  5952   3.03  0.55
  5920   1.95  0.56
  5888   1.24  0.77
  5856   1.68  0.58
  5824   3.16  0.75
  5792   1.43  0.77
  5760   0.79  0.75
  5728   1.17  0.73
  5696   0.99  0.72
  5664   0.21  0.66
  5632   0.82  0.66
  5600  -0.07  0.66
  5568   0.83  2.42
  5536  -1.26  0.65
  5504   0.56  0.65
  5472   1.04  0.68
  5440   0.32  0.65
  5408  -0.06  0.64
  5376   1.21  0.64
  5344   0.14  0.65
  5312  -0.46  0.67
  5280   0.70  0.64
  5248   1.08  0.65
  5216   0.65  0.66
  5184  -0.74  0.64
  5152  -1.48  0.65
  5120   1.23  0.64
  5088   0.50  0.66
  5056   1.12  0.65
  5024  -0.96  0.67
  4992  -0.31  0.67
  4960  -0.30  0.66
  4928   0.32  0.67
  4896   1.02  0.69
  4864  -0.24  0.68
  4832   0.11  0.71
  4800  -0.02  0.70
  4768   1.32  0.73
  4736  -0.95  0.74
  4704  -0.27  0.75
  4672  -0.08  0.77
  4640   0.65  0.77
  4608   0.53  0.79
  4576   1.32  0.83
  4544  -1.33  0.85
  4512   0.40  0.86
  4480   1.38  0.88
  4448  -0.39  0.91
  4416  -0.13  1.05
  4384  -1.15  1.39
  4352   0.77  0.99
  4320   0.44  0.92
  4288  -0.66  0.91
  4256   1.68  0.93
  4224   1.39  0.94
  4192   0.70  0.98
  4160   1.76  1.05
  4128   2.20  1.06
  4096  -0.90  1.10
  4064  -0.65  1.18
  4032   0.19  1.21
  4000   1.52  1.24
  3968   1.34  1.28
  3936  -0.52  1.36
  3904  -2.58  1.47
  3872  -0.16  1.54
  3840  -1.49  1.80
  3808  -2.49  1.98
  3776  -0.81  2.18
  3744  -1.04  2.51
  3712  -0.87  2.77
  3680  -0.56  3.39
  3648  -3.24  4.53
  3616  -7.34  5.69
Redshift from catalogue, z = 1.02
